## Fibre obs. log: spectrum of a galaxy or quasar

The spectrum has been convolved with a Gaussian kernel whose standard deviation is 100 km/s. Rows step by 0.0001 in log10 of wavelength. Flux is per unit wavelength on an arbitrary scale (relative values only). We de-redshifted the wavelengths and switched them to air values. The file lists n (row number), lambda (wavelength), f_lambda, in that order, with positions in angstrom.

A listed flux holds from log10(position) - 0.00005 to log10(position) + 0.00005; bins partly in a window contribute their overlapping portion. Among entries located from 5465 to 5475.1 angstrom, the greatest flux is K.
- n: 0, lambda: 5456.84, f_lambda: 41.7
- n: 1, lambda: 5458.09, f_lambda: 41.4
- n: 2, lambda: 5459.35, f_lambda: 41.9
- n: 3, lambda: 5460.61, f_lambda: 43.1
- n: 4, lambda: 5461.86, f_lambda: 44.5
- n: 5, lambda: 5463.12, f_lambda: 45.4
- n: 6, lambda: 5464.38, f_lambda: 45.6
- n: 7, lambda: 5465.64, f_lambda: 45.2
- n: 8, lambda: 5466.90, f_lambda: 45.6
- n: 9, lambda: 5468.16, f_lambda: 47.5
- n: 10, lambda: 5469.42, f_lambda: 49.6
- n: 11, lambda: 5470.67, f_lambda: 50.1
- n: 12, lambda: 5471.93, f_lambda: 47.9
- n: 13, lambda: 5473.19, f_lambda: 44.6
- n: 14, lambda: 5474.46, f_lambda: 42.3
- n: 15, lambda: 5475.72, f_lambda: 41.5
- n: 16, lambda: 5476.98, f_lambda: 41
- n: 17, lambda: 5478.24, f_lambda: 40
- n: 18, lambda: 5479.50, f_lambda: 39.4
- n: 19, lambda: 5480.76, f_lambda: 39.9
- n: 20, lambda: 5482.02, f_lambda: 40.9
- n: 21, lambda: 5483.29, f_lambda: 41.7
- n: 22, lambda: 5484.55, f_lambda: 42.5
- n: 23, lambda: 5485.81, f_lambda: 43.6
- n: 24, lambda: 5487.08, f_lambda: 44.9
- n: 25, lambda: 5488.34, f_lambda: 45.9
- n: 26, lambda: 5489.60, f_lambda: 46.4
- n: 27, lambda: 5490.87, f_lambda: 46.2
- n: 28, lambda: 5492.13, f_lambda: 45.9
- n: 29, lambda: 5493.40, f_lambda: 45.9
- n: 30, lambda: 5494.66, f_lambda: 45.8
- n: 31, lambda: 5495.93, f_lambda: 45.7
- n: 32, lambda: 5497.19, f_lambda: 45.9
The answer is 50.1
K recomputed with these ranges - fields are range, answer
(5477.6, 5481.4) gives 40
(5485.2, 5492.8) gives 46.4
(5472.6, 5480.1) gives 44.6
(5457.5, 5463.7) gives 45.4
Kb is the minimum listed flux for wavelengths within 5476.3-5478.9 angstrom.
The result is 40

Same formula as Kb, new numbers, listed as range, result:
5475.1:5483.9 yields 39.4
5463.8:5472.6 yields 45.2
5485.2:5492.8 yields 43.6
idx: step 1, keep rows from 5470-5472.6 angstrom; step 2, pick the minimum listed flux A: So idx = 47.9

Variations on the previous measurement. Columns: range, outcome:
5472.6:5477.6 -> 41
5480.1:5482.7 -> 39.9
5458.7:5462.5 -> 41.9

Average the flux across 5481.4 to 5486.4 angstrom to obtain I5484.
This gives 42.2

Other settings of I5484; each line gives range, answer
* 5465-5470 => 46.9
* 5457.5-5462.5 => 42.7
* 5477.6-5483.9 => 40.4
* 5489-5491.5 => 46.2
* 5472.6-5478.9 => 41.8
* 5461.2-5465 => 45.2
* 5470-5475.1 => 46.3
